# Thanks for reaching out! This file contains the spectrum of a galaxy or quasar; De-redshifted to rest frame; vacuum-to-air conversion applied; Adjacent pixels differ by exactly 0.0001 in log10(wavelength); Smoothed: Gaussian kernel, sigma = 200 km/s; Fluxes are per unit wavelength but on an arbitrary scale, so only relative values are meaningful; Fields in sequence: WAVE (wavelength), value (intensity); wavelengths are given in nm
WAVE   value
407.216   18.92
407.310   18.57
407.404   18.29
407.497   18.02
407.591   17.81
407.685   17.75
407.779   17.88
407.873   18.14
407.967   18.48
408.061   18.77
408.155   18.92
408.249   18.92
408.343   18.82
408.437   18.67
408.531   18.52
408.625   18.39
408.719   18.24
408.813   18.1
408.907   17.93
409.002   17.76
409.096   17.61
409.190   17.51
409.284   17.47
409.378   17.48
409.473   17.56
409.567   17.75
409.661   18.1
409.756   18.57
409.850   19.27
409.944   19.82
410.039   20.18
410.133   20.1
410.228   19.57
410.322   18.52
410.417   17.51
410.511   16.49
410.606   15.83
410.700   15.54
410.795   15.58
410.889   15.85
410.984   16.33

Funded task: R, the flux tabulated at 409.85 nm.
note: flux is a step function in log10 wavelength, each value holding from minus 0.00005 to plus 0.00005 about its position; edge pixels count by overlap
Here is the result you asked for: 19.27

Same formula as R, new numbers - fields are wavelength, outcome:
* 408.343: 18.82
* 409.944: 19.82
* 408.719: 18.24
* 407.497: 18.02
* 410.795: 15.58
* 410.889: 15.85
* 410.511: 16.49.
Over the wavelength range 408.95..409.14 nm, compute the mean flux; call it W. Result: 17.6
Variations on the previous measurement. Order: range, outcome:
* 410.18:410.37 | 19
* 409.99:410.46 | 19.2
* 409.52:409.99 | 18.7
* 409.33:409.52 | 17.5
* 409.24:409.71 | 17.7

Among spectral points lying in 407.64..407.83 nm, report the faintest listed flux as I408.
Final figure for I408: 17.75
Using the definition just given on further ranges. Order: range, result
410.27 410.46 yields 17.51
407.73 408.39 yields 17.88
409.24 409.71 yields 17.47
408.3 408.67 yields 18.39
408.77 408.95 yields 17.93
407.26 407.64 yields 17.81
